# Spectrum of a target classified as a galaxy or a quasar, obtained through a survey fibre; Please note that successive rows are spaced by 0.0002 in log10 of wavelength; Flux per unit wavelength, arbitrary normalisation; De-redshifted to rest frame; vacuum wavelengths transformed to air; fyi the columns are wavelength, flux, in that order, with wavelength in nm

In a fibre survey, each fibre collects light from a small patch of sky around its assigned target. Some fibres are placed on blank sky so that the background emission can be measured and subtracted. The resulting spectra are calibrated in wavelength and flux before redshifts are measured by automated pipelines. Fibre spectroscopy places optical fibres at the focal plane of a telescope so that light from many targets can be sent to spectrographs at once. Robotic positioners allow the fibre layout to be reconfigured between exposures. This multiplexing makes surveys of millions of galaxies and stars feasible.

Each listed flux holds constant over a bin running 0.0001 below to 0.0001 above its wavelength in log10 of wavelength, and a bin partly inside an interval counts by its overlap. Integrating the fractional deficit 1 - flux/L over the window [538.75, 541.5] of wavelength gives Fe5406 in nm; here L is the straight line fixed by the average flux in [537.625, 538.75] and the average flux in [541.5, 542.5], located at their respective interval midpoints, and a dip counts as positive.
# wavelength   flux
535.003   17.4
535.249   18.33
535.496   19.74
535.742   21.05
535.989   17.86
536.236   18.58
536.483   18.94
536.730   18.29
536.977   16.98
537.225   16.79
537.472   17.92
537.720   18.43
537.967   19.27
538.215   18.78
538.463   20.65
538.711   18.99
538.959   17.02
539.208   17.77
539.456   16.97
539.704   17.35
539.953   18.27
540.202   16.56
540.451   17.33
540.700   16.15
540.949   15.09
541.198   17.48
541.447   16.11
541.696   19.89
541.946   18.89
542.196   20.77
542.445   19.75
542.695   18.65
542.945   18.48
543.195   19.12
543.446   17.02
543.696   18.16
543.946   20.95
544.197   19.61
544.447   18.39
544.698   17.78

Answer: 0.34 nm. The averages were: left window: 19.3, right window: 19.6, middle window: 17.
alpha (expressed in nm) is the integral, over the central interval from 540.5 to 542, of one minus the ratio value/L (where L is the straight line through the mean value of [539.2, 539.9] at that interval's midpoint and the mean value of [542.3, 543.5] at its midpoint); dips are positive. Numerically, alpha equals 0.07 nm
